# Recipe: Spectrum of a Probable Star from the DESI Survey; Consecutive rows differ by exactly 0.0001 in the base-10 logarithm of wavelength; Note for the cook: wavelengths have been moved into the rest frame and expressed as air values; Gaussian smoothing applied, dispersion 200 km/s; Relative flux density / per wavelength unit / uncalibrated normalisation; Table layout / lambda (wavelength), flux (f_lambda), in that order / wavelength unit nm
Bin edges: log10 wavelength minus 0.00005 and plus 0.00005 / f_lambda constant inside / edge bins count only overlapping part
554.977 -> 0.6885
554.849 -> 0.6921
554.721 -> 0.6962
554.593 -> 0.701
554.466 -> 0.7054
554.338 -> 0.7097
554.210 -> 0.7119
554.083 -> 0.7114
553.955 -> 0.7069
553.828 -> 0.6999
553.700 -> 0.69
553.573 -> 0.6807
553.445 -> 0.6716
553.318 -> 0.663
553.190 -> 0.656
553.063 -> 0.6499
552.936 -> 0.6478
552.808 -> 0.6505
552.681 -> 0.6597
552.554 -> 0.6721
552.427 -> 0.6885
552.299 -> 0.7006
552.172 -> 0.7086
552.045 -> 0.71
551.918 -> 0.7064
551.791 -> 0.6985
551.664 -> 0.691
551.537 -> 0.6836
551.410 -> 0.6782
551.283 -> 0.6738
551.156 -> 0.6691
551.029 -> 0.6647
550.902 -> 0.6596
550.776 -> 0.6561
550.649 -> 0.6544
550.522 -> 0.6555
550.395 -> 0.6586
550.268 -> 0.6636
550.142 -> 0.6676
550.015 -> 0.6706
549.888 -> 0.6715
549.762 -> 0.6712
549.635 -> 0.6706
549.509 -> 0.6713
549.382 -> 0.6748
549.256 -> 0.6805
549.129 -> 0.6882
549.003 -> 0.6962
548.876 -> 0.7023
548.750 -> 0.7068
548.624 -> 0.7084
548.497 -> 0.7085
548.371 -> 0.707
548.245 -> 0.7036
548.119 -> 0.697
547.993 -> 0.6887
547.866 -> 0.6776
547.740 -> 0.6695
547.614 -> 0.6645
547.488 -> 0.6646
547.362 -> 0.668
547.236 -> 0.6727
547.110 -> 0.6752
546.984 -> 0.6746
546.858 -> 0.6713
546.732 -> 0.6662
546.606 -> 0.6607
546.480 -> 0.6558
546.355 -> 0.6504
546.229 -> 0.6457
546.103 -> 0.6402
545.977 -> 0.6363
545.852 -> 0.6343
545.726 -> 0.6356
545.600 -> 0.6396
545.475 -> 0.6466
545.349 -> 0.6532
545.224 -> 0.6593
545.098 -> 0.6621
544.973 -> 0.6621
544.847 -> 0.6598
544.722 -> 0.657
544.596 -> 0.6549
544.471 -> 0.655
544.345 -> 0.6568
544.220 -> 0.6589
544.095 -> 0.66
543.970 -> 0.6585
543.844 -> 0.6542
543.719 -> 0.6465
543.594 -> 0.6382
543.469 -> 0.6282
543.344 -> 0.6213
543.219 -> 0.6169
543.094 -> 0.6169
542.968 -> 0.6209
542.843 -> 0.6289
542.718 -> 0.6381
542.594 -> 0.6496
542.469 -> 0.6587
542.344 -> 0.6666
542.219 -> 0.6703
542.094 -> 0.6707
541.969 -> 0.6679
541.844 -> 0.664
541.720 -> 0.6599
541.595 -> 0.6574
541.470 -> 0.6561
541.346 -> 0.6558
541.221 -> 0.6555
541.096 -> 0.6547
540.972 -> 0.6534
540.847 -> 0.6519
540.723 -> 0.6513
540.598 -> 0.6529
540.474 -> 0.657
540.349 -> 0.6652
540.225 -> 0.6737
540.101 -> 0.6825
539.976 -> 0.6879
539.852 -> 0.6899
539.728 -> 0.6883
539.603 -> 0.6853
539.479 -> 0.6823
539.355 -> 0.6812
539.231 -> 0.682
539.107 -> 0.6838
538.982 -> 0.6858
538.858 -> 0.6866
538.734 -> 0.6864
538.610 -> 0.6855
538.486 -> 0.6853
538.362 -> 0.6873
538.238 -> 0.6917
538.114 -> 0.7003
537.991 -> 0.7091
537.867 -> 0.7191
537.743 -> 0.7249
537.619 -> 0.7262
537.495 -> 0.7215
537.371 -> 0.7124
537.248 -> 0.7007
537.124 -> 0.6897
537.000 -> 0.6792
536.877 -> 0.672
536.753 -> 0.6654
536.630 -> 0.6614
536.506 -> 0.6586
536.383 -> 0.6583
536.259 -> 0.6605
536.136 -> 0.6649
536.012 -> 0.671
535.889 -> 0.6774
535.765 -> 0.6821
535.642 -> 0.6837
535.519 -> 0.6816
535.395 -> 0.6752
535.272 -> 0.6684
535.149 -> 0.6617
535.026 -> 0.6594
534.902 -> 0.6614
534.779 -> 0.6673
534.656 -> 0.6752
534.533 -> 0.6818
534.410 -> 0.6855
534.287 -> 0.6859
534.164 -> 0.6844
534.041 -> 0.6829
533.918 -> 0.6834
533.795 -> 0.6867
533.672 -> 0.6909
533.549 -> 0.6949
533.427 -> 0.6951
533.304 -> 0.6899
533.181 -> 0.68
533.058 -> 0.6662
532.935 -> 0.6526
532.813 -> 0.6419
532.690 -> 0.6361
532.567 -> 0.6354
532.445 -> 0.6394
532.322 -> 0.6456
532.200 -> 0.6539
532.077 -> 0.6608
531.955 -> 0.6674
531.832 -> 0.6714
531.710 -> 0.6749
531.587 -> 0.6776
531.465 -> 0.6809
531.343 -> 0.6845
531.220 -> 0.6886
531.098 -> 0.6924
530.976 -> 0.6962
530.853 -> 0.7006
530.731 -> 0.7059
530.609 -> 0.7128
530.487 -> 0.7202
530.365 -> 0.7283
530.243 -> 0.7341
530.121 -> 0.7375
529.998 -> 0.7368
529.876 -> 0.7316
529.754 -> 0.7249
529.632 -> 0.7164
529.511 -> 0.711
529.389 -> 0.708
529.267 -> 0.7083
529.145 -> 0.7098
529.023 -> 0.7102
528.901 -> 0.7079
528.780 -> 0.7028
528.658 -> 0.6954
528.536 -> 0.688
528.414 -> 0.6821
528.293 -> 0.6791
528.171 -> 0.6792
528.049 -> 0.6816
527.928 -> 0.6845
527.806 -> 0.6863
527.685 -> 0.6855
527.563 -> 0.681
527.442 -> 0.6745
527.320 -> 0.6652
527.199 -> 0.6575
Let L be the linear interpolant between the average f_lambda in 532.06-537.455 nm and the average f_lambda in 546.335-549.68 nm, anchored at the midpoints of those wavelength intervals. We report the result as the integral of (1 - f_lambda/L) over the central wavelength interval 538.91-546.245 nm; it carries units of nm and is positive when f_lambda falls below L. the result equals 0.23 nm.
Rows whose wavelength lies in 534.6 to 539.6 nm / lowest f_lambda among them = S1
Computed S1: 0.6583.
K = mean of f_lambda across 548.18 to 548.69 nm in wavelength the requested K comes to 0.707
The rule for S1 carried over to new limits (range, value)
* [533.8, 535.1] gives 0.6594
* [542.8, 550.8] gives 0.6169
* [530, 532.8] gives 0.6354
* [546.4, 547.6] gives 0.6558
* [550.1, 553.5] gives 0.6478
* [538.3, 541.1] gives 0.6513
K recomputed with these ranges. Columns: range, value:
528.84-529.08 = 0.711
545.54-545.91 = 0.635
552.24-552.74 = 0.68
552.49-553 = 0.658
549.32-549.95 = 0.672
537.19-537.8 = 0.717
